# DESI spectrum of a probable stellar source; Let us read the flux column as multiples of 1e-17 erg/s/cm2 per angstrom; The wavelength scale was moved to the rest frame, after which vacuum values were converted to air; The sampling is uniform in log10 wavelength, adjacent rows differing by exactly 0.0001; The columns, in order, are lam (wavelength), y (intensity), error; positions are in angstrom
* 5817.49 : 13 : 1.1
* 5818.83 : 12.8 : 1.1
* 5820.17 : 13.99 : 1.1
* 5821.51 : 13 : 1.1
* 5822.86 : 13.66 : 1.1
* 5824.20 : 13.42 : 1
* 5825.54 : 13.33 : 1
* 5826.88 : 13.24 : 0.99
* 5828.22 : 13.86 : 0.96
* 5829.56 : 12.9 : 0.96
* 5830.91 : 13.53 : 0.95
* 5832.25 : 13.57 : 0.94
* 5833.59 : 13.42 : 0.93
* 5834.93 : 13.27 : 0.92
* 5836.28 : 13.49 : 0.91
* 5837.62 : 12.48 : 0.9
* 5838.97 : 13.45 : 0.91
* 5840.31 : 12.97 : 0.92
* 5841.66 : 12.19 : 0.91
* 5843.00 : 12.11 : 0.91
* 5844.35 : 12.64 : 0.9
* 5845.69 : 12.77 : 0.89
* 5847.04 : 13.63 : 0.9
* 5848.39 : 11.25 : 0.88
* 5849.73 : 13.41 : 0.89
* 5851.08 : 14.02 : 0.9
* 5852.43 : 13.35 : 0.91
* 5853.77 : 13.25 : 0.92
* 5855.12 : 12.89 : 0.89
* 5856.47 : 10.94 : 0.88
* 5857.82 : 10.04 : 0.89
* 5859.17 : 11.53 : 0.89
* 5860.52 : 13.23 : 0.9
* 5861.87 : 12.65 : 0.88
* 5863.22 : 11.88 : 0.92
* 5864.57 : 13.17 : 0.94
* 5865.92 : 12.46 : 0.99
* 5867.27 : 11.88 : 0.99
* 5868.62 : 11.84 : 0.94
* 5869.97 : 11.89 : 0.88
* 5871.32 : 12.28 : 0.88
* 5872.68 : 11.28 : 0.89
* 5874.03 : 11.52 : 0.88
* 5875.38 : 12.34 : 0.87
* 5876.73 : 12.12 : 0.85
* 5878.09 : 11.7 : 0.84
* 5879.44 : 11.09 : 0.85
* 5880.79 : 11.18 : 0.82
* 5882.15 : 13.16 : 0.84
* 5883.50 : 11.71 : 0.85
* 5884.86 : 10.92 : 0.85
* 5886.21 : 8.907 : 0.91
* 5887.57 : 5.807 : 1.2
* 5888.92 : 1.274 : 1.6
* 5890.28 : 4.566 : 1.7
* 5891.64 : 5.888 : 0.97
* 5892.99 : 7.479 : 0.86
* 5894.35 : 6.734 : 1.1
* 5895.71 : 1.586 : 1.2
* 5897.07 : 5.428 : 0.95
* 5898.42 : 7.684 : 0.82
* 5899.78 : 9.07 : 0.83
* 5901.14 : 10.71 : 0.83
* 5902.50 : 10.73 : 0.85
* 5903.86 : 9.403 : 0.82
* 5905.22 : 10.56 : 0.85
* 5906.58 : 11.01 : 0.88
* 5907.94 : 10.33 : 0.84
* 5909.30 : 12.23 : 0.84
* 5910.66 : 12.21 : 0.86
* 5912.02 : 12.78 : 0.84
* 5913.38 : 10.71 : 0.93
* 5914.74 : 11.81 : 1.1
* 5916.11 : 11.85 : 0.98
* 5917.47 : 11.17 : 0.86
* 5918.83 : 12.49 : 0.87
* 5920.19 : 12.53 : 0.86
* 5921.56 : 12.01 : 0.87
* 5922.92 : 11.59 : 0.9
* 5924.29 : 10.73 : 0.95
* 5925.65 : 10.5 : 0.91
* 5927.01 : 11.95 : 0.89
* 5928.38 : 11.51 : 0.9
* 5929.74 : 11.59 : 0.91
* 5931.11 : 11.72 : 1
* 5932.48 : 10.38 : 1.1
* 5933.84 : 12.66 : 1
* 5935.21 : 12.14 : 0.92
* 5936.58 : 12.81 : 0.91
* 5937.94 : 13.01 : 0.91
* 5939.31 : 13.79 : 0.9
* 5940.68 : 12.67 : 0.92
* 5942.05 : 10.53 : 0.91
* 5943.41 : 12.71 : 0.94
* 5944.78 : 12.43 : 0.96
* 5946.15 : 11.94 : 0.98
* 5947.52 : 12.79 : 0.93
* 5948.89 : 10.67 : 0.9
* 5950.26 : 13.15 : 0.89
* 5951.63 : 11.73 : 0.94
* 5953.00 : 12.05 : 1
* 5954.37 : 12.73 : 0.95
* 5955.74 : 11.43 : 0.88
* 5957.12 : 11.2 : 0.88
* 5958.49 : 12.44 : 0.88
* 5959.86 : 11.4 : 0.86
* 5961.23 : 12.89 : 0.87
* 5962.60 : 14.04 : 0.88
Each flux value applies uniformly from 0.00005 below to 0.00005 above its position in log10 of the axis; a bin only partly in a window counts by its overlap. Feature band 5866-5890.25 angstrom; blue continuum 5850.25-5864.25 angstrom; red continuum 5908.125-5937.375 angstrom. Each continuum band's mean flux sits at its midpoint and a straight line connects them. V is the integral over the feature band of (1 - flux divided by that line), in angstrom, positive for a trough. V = 3.4 angstrom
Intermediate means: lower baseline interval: 12.4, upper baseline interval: 11.8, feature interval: 10.5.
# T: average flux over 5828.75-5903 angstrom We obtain 11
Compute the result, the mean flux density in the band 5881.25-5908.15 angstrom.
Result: 8.13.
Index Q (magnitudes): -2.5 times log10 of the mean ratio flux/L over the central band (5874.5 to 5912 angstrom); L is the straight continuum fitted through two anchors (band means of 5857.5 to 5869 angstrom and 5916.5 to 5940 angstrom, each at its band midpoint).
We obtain 0.29 mag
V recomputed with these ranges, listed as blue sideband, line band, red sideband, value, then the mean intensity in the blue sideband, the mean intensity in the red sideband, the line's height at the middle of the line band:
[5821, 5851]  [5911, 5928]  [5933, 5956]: 1.1 angstrom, 13.1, 12.3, 12.5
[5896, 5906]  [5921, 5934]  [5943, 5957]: -1.0 angstrom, 8.81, 12.1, 10.6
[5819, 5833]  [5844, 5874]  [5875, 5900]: -4.8 angstrom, 13.4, 8.29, 10.7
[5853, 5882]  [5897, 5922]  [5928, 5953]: 2.4 angstrom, 12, 12.1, 12.1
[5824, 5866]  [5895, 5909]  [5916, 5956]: 4.0 angstrom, 12.8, 12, 12.3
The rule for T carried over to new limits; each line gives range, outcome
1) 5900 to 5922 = 11.4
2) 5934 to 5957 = 12.3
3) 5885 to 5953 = 10.4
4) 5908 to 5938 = 11.8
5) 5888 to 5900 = 5.4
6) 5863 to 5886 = 11.8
